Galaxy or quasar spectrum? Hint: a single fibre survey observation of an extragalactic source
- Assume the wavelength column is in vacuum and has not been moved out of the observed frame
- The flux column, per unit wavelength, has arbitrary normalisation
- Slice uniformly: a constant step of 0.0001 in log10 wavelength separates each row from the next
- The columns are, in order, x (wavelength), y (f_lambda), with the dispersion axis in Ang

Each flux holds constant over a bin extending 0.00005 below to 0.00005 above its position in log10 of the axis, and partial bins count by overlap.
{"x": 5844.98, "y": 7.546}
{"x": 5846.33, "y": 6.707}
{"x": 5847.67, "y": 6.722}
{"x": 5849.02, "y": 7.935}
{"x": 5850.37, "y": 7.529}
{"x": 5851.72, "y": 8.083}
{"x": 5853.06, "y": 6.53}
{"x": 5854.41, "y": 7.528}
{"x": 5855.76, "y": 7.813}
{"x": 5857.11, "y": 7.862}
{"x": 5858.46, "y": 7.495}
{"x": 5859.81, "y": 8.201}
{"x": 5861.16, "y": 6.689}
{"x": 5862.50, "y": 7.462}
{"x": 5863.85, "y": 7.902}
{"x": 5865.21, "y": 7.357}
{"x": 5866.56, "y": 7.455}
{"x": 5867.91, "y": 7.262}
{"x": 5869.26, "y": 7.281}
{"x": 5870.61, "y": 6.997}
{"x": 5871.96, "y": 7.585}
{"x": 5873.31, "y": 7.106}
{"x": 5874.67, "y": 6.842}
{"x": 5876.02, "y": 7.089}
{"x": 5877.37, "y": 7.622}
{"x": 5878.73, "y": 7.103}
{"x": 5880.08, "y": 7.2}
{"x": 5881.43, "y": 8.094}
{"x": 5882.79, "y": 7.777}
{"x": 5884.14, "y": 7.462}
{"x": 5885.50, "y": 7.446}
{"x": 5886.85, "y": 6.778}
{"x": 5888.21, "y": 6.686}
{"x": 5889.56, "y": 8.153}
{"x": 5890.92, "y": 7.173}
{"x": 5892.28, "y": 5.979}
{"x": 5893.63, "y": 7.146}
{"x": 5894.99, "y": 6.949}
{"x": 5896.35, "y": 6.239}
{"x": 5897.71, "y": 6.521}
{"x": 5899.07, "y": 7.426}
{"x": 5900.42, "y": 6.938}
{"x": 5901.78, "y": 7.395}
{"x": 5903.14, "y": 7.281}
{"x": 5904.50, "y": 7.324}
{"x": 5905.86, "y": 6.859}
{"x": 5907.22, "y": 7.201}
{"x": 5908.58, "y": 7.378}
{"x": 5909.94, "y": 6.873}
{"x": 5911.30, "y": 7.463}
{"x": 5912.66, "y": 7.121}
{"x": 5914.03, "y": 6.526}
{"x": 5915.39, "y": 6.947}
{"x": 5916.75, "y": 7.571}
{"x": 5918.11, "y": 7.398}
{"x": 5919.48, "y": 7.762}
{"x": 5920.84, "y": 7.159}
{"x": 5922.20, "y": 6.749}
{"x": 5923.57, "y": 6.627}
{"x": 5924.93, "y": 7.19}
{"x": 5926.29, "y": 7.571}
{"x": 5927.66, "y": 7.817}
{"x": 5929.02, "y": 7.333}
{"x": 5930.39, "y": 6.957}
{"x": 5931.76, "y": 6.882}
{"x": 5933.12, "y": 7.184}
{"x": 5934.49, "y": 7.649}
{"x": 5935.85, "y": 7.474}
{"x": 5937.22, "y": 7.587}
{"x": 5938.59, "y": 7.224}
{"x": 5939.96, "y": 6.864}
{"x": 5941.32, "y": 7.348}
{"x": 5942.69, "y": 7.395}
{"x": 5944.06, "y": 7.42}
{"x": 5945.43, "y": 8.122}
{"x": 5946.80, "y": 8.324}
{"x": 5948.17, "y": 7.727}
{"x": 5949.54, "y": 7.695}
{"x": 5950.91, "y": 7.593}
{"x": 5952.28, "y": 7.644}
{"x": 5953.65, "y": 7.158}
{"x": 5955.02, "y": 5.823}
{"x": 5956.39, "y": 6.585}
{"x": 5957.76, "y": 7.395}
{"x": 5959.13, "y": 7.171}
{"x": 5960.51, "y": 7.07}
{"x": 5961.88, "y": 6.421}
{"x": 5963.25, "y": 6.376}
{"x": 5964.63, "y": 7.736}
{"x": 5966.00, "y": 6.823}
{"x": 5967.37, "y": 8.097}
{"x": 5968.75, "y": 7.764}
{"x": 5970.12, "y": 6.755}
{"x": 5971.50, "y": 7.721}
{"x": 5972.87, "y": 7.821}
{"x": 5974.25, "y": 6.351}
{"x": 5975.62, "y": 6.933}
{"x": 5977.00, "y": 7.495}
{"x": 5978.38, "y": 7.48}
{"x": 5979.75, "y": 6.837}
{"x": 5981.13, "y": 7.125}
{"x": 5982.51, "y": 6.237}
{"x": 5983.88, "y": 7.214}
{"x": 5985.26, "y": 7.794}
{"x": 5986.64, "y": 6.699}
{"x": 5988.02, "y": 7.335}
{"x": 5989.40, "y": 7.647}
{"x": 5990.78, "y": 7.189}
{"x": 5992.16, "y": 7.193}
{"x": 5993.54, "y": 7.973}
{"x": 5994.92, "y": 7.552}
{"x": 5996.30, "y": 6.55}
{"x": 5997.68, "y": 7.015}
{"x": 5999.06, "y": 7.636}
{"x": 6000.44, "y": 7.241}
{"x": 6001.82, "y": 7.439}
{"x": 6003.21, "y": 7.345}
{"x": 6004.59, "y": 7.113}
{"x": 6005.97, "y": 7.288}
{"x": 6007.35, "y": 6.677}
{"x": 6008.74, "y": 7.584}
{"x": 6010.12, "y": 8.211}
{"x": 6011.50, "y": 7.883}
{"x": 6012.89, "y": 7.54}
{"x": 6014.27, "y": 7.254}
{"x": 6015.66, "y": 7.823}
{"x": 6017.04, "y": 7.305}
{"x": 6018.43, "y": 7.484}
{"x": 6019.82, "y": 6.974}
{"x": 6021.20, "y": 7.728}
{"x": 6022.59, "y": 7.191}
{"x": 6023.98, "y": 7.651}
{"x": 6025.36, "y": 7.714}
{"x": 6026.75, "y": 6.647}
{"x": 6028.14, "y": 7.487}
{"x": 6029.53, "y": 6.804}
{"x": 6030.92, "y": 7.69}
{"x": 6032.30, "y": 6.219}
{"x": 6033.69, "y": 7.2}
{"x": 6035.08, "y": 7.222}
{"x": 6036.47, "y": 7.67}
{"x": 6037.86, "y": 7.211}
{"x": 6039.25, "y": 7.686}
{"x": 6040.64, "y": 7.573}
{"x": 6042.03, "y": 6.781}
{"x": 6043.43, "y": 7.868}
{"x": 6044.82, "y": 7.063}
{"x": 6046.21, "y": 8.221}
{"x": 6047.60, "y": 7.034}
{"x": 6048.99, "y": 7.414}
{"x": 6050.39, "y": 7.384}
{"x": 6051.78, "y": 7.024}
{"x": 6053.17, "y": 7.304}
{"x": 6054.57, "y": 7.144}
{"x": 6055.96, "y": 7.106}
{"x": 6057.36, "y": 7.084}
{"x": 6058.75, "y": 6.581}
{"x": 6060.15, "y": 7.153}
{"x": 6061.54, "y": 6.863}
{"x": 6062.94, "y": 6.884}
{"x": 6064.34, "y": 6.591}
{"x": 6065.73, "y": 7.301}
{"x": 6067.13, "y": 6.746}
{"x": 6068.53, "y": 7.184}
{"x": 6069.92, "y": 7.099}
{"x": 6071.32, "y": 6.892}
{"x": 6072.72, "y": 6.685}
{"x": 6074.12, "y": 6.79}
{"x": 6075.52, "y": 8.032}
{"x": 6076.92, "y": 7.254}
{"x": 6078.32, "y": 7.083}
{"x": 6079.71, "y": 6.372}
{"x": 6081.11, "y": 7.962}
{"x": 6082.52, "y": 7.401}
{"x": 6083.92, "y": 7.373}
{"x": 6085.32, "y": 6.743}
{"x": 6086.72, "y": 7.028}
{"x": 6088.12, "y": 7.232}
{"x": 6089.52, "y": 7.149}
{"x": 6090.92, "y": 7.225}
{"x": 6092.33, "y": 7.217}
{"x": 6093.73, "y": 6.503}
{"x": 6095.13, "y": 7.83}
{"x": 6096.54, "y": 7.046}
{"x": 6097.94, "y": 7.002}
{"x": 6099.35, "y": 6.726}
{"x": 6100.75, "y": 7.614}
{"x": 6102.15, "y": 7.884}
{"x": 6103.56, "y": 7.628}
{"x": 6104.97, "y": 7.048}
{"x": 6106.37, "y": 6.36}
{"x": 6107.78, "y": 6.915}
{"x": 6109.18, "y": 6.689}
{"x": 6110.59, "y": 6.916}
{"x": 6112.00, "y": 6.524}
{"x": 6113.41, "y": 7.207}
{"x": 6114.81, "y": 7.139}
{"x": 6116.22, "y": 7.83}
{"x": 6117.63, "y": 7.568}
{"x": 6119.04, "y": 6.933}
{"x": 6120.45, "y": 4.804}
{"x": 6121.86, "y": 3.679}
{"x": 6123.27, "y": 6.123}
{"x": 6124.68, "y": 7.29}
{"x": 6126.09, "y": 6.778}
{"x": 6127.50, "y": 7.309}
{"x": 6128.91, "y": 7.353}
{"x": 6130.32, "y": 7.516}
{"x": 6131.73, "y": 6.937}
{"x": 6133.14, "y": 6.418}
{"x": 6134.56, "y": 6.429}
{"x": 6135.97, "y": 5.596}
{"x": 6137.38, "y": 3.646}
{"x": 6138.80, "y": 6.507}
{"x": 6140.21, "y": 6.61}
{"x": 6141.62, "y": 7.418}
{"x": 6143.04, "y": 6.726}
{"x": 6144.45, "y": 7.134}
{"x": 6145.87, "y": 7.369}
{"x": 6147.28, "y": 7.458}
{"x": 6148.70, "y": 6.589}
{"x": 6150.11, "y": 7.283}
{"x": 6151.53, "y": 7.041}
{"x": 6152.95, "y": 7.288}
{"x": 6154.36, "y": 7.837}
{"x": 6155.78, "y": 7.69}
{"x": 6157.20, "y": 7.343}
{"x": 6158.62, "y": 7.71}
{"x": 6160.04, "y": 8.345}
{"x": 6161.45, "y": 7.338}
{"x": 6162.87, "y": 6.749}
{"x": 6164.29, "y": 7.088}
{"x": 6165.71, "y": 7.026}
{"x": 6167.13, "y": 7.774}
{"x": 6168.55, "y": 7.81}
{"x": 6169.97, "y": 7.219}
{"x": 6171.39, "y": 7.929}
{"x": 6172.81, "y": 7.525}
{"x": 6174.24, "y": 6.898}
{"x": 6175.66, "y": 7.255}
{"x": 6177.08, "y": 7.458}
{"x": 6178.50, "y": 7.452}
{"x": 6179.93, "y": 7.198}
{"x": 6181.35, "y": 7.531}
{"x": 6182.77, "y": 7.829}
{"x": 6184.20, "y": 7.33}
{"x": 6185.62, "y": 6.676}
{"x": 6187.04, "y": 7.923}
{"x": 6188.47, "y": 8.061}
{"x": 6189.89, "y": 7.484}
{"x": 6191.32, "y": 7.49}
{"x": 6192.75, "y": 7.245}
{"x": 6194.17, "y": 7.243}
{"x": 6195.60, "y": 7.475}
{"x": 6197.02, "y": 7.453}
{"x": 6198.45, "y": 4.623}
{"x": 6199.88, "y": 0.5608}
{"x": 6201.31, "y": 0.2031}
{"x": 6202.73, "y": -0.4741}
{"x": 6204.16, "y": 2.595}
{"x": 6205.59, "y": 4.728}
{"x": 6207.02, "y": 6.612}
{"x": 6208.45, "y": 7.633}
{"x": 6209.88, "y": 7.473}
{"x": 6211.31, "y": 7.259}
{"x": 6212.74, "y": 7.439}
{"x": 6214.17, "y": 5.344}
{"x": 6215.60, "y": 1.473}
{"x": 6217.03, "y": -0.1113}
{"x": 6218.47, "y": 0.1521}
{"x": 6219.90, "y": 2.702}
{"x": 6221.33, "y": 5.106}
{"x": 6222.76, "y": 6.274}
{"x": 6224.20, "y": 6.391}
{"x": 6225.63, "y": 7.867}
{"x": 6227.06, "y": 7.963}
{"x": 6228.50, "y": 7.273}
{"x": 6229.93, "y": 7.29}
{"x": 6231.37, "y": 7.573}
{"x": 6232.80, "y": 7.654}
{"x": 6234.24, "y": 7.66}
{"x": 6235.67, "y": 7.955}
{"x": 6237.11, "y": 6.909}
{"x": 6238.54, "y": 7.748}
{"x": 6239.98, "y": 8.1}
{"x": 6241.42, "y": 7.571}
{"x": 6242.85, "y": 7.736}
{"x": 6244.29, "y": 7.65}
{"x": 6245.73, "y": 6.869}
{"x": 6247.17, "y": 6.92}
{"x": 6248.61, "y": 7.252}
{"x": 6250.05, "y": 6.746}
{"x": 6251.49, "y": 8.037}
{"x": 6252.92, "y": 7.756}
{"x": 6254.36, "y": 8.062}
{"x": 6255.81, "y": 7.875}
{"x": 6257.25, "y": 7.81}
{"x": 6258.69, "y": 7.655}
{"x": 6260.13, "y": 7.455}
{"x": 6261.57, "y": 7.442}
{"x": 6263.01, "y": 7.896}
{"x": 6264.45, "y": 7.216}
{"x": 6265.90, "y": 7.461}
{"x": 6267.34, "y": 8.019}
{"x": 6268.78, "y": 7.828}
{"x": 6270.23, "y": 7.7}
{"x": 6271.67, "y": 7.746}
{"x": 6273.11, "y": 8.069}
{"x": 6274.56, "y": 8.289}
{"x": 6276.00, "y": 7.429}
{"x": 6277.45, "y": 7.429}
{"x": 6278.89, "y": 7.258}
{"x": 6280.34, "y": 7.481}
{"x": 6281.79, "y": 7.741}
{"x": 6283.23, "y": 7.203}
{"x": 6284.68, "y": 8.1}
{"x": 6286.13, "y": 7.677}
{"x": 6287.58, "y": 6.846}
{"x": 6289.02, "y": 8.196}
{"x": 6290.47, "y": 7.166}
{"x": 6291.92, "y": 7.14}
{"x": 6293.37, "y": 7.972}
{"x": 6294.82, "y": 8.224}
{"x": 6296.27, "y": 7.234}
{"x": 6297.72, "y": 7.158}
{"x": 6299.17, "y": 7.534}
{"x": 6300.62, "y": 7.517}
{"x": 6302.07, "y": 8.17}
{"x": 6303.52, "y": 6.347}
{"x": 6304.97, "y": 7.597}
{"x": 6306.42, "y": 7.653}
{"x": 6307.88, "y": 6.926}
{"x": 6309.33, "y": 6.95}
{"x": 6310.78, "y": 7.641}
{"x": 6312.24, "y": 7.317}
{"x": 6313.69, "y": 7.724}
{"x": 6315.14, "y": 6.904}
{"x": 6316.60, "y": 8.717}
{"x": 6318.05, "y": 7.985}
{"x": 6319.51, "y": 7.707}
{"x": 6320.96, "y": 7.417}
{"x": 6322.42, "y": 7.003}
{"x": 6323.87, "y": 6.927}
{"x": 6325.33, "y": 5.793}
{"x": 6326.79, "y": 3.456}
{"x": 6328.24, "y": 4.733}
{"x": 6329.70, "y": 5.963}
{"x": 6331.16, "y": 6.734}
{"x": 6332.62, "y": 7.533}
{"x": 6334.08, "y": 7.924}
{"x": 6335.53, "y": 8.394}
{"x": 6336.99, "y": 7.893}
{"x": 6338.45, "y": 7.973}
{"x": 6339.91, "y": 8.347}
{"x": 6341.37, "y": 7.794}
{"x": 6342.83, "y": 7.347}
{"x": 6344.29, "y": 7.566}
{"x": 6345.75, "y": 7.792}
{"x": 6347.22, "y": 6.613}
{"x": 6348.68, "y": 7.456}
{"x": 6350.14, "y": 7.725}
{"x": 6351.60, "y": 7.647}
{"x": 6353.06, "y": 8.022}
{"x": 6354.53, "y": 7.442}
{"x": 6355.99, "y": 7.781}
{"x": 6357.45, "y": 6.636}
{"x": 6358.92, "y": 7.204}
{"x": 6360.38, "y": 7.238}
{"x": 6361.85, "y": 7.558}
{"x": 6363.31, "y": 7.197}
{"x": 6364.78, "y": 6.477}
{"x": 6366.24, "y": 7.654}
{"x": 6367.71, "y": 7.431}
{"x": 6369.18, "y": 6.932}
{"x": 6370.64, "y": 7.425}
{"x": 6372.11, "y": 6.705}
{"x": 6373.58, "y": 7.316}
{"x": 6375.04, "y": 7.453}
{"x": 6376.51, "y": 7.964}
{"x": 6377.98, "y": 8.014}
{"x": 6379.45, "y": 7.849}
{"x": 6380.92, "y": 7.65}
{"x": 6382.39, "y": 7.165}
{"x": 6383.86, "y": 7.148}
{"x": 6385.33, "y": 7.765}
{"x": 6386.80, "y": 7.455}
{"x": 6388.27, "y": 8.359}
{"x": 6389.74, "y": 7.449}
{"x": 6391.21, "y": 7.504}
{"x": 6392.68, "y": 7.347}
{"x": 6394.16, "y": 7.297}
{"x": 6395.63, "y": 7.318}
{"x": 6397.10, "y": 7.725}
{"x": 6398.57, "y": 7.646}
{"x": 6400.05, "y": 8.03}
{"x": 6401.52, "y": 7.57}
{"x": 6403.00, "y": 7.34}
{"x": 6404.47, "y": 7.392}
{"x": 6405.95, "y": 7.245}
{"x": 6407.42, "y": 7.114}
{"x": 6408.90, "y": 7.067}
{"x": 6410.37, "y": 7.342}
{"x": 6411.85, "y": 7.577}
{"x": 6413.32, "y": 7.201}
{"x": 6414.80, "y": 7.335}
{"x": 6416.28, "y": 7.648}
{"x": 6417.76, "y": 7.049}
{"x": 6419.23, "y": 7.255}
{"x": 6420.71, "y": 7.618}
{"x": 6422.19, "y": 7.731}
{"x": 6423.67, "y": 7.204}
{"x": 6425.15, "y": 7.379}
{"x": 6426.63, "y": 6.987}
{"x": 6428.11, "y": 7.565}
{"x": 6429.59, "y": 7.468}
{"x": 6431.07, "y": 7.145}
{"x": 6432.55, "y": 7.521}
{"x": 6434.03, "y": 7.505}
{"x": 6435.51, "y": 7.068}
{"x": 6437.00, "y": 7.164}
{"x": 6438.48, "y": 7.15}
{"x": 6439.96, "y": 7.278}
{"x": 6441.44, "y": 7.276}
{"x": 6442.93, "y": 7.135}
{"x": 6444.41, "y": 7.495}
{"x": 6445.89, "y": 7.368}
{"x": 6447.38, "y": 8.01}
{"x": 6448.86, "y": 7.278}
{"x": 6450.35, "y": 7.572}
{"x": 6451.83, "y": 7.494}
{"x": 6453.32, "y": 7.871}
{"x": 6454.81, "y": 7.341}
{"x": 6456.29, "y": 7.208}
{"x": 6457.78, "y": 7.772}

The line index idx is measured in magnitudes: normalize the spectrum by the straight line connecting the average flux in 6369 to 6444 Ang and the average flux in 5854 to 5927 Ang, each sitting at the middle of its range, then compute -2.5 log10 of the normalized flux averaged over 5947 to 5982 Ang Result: 0.01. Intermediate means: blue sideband 7.24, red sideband 7.41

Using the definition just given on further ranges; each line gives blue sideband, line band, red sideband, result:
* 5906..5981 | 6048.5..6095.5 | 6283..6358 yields 0.03 mag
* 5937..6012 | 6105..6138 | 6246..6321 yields 0.14 mag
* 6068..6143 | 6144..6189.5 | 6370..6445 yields -0.06 mag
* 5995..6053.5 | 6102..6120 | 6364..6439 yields 0.04 mag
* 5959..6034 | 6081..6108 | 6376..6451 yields 0.02 mag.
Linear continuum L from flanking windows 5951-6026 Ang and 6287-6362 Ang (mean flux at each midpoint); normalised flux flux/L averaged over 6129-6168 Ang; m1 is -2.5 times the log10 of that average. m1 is 0.04 mag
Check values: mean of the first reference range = 7.26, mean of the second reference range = 7.32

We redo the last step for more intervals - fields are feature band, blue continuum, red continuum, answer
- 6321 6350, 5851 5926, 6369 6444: 0.05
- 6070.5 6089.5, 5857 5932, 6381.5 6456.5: 0.02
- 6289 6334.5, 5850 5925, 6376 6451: 0.04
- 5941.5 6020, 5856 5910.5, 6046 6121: -0.02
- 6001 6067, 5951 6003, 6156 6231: -0.05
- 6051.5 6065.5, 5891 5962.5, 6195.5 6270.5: -0.03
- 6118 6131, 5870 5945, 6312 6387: 0.13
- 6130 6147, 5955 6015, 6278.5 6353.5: 0.12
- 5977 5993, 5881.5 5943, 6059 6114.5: -0.01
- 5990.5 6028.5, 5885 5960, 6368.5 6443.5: -0.02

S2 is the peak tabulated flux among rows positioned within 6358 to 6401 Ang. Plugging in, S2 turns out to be 8.359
